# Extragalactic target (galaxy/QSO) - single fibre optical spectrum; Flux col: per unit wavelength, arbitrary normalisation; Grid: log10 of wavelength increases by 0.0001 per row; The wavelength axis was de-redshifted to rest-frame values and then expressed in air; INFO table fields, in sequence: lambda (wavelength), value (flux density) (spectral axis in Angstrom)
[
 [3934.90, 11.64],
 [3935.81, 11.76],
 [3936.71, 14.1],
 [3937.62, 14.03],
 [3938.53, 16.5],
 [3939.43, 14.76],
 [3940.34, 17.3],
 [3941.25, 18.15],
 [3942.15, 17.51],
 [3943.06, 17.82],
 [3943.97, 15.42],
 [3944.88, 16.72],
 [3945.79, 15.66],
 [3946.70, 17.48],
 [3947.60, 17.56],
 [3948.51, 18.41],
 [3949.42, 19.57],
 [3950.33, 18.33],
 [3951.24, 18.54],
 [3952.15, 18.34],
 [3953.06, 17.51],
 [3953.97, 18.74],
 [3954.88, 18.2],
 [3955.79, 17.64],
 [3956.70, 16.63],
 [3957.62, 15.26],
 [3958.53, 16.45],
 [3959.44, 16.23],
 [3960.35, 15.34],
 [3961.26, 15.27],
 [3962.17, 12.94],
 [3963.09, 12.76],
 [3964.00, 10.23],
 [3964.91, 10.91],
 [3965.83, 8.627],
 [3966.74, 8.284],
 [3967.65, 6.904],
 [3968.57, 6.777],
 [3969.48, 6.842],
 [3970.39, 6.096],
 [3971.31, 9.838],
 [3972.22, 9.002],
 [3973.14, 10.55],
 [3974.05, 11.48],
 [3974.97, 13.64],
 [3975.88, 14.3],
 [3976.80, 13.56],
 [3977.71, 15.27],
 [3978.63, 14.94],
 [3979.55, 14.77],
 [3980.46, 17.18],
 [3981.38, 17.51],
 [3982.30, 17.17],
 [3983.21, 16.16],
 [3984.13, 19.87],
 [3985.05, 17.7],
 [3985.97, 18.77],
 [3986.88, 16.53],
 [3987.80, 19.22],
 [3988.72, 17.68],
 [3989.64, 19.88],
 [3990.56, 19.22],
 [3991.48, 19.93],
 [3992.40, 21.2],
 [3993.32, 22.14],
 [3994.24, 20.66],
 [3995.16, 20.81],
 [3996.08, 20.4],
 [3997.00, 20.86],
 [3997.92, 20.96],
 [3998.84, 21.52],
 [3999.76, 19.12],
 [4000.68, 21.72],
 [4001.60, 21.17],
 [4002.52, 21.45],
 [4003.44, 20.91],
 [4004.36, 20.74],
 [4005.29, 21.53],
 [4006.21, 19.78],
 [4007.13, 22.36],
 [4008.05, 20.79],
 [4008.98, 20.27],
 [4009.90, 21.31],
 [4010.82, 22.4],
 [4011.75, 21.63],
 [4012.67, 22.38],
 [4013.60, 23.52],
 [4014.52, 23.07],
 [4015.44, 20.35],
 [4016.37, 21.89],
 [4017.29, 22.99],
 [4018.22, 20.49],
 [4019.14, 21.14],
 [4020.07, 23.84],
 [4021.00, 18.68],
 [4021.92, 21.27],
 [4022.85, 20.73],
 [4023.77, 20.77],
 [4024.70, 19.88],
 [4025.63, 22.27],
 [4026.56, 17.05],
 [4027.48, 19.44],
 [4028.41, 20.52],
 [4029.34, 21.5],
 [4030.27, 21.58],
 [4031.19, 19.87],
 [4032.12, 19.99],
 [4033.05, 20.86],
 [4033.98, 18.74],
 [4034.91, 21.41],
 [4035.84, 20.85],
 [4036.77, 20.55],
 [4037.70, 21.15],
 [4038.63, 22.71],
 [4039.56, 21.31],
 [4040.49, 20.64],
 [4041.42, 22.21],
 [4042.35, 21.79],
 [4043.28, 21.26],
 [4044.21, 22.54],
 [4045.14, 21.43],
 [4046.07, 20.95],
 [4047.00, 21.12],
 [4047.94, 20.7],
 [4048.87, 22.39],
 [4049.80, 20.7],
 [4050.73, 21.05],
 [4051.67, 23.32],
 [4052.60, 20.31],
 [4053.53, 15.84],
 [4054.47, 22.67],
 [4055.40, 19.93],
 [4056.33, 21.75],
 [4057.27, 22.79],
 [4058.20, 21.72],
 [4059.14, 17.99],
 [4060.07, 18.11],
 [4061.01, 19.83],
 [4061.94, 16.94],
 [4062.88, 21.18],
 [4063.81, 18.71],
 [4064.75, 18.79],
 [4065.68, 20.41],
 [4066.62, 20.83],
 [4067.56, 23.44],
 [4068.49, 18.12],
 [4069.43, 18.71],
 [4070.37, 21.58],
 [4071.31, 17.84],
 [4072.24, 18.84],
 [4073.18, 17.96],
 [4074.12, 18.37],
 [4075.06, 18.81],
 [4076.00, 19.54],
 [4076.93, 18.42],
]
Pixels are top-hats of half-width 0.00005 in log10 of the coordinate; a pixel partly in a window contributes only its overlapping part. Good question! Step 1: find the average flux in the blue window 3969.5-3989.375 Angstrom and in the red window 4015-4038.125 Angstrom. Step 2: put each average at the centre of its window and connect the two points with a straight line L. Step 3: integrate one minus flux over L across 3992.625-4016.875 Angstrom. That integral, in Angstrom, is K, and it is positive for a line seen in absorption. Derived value -4.6 Angstrom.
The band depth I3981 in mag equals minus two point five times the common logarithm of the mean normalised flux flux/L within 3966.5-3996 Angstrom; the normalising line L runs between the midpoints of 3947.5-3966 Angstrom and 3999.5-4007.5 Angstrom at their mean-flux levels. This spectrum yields 0.23 mag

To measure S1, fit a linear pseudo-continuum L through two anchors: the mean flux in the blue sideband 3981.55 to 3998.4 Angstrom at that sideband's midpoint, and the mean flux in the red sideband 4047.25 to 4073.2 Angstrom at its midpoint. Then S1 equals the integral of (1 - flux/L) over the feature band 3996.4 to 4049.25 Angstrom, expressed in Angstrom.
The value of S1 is -3.76 Angstrom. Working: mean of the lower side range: 19.4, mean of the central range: 21.1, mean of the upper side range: 20.1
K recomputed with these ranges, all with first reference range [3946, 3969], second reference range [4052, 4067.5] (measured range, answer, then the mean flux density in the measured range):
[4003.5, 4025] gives -4.4 Angstrom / 21.4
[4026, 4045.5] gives -2.1 Angstrom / 20.8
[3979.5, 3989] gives -0.8 Angstrom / 17.6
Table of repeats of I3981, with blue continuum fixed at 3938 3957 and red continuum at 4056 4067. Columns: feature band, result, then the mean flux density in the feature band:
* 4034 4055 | -0.09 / 21.2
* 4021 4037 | -0.06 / 20.4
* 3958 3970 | 0.49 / 11.4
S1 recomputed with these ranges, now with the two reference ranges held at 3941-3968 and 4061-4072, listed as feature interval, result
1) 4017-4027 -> -1.5 Angstrom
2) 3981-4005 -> -3.9 Angstrom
